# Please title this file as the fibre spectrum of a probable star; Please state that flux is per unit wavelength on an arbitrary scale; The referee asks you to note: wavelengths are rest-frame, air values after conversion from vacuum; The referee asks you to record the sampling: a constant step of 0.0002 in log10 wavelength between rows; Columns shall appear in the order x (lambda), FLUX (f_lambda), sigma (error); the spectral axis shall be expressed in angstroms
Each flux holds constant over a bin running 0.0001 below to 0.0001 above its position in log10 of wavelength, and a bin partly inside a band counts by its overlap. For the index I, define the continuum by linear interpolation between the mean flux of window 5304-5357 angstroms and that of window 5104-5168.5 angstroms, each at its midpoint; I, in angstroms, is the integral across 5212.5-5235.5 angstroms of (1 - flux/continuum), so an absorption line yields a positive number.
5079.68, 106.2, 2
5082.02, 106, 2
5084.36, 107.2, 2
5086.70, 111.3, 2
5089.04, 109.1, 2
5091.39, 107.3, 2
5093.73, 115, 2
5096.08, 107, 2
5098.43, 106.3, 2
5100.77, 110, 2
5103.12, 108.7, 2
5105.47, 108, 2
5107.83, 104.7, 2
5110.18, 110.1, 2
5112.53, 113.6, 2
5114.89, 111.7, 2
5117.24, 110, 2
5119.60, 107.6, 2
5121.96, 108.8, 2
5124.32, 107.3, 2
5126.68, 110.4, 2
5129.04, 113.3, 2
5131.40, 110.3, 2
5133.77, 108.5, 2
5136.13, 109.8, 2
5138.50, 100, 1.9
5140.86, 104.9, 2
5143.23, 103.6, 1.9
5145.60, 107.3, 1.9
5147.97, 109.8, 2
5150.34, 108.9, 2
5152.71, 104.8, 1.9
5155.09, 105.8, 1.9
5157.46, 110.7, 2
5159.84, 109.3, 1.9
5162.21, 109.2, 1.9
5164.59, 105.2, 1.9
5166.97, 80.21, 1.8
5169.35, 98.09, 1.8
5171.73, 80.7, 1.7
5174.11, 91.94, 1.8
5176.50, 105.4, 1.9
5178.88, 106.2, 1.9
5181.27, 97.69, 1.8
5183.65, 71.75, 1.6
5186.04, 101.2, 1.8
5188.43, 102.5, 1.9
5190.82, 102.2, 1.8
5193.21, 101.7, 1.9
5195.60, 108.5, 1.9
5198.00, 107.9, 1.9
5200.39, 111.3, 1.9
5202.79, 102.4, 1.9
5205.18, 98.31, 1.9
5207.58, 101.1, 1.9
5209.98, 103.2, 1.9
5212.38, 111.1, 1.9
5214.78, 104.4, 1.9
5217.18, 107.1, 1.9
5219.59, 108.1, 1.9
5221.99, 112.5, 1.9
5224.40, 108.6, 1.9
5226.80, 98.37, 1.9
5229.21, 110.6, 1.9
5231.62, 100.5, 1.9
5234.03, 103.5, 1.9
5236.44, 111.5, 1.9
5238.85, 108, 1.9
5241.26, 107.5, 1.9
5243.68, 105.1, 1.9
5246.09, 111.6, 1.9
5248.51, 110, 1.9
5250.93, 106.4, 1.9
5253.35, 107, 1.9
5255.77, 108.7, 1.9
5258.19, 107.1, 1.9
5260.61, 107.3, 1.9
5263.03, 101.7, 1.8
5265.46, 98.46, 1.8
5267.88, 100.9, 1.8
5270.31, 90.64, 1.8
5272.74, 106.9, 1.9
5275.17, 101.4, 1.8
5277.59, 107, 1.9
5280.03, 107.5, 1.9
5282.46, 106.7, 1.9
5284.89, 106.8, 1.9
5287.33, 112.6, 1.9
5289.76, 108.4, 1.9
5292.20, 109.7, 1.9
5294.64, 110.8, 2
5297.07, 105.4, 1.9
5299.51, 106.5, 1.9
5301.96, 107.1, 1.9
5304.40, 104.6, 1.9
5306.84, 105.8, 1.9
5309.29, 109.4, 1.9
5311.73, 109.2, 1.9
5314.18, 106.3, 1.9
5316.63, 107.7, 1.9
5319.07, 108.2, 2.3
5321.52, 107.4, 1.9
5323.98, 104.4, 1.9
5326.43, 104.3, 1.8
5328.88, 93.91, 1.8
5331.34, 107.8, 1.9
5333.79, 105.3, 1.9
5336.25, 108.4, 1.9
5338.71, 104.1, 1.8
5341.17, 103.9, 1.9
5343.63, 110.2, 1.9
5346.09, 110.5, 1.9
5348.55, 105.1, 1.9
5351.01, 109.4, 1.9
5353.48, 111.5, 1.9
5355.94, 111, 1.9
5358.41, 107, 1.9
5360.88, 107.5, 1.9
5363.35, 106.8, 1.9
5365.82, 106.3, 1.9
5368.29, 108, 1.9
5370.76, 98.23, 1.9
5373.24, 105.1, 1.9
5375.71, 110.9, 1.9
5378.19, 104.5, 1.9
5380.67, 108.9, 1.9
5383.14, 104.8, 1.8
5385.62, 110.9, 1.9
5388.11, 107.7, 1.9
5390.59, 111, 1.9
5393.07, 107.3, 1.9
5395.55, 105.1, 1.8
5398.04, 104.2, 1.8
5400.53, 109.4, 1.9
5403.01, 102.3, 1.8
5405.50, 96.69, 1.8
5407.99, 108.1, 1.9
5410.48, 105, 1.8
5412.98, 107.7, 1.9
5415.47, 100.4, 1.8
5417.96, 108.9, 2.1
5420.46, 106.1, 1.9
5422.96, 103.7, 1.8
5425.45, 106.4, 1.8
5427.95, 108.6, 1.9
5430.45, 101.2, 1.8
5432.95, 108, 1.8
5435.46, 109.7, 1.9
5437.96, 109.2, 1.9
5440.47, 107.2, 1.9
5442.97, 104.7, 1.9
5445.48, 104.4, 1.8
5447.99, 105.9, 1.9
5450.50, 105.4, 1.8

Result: 0.2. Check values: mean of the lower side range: 107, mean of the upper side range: 107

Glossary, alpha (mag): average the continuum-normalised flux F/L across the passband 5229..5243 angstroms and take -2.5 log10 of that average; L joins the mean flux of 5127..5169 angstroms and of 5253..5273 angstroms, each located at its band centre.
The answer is -0.03 mag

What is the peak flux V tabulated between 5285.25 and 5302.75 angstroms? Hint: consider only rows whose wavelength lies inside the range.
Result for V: 112.6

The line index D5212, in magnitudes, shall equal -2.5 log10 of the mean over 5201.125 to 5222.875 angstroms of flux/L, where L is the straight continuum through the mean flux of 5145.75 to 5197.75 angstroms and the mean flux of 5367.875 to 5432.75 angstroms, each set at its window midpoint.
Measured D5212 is -0.04 mag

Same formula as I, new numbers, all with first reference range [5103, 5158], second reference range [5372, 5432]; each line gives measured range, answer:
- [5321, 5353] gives 0.2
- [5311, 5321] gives -0.1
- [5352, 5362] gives -0.3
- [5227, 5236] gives 0.2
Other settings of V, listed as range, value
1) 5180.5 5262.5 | 112.5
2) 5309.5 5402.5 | 111.5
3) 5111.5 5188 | 113.6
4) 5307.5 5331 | 109.4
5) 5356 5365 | 107.5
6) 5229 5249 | 111.6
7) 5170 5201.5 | 111.3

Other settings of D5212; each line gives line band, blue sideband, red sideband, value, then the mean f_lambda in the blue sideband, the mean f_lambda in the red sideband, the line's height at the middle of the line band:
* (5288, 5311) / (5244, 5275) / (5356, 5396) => -0.02 mag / 105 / 107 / 105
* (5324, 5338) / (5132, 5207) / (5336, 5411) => 0.02 mag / 102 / 107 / 106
